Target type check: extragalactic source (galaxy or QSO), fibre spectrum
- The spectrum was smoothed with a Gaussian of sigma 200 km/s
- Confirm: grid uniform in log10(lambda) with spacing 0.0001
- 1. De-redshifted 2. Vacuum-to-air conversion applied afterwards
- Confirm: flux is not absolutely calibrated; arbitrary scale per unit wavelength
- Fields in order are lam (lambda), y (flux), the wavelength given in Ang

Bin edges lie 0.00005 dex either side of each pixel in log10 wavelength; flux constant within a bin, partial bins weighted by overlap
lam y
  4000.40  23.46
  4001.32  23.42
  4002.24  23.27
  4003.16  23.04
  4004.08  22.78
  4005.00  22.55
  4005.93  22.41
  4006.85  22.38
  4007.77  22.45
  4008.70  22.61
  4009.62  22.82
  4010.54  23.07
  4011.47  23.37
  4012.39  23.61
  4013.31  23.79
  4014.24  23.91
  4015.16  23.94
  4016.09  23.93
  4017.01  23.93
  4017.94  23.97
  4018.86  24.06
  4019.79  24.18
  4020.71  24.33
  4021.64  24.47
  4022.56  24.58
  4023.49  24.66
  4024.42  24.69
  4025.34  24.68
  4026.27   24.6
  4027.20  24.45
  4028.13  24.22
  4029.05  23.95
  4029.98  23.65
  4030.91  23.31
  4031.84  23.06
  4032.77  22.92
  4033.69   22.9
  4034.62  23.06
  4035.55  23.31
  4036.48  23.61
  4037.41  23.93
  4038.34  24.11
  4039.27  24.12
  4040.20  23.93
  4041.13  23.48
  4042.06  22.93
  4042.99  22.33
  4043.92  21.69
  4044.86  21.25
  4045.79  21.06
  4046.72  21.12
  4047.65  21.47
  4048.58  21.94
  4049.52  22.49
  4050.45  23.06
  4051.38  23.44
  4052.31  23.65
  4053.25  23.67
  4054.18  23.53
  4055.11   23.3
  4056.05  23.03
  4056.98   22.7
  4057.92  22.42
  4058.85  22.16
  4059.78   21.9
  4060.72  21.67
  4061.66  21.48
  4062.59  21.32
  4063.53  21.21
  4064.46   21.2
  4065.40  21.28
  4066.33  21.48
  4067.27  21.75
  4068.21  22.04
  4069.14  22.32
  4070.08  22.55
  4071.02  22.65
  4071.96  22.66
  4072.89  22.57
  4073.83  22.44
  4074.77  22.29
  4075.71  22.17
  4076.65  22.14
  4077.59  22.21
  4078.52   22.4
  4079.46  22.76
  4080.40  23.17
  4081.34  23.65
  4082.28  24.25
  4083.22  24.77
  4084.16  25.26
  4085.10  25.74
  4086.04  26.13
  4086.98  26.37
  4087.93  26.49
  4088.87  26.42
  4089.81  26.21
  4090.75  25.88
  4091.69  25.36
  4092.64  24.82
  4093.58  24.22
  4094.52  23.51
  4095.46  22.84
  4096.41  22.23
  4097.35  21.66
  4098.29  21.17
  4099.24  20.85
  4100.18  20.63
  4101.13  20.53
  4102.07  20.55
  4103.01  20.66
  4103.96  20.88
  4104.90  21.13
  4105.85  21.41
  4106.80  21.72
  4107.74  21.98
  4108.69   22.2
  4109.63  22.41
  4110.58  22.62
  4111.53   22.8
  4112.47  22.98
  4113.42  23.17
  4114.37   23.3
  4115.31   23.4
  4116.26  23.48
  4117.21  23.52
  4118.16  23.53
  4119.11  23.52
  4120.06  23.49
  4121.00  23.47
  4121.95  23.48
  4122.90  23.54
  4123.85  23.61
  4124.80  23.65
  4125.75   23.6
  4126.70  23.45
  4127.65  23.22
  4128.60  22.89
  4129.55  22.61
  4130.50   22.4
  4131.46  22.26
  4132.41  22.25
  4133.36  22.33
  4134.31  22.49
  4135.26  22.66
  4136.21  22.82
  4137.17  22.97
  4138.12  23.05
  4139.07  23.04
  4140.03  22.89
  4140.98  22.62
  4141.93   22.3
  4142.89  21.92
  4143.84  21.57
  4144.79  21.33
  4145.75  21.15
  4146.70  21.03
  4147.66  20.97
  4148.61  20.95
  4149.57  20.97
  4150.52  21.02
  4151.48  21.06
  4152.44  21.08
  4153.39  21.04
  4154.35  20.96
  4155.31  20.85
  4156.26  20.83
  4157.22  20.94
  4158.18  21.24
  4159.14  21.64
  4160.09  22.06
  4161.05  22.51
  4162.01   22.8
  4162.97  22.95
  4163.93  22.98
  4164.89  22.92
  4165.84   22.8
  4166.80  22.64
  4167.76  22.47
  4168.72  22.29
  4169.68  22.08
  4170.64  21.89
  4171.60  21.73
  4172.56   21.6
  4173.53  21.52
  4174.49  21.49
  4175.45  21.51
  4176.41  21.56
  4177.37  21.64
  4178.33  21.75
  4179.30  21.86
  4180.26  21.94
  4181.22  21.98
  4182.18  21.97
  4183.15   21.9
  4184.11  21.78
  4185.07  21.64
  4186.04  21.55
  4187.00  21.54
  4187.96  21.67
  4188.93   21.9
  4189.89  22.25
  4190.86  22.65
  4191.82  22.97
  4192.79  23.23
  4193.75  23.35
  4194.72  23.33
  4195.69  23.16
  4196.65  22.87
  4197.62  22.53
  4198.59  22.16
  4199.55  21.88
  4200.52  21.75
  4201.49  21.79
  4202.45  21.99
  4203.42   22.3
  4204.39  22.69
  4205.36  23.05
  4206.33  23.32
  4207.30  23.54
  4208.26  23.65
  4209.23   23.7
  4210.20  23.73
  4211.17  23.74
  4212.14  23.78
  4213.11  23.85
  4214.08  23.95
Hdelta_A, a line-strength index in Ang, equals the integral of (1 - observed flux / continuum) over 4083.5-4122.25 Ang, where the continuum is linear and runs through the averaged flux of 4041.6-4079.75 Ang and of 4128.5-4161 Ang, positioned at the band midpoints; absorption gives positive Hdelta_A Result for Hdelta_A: -2.1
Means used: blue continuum 22.2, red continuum 21.8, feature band 23.2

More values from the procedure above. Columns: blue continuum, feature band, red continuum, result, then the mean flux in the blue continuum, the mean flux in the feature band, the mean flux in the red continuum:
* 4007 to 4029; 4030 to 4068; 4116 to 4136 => 1.8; 23.9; 22.6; 23.1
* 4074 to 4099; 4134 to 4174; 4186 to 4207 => 2.0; 24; 21.9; 22.5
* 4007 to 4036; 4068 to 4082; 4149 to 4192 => 0.3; 23.7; 22.6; 21.8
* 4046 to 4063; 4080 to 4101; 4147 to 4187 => -1.8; 22.5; 24.1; 21.7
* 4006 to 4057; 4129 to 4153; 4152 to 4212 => 0.6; 23.4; 22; 22.2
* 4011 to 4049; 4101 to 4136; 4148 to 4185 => -0.4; 23.5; 22.7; 21.8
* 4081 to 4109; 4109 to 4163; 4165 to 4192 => 0.6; 23.3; 22.4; 22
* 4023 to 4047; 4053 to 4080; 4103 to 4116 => 0.8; 23.4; 22.2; 22.3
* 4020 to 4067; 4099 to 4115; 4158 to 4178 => 0.5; 23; 21.8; 22.1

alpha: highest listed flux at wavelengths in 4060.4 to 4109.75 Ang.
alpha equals 26.49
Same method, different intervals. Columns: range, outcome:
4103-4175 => 23.65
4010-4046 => 24.69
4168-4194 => 23.35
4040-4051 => 23.93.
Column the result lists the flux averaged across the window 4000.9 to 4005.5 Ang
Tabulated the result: 23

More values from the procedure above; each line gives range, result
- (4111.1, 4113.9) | 23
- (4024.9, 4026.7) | 24.6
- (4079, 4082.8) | 23.5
